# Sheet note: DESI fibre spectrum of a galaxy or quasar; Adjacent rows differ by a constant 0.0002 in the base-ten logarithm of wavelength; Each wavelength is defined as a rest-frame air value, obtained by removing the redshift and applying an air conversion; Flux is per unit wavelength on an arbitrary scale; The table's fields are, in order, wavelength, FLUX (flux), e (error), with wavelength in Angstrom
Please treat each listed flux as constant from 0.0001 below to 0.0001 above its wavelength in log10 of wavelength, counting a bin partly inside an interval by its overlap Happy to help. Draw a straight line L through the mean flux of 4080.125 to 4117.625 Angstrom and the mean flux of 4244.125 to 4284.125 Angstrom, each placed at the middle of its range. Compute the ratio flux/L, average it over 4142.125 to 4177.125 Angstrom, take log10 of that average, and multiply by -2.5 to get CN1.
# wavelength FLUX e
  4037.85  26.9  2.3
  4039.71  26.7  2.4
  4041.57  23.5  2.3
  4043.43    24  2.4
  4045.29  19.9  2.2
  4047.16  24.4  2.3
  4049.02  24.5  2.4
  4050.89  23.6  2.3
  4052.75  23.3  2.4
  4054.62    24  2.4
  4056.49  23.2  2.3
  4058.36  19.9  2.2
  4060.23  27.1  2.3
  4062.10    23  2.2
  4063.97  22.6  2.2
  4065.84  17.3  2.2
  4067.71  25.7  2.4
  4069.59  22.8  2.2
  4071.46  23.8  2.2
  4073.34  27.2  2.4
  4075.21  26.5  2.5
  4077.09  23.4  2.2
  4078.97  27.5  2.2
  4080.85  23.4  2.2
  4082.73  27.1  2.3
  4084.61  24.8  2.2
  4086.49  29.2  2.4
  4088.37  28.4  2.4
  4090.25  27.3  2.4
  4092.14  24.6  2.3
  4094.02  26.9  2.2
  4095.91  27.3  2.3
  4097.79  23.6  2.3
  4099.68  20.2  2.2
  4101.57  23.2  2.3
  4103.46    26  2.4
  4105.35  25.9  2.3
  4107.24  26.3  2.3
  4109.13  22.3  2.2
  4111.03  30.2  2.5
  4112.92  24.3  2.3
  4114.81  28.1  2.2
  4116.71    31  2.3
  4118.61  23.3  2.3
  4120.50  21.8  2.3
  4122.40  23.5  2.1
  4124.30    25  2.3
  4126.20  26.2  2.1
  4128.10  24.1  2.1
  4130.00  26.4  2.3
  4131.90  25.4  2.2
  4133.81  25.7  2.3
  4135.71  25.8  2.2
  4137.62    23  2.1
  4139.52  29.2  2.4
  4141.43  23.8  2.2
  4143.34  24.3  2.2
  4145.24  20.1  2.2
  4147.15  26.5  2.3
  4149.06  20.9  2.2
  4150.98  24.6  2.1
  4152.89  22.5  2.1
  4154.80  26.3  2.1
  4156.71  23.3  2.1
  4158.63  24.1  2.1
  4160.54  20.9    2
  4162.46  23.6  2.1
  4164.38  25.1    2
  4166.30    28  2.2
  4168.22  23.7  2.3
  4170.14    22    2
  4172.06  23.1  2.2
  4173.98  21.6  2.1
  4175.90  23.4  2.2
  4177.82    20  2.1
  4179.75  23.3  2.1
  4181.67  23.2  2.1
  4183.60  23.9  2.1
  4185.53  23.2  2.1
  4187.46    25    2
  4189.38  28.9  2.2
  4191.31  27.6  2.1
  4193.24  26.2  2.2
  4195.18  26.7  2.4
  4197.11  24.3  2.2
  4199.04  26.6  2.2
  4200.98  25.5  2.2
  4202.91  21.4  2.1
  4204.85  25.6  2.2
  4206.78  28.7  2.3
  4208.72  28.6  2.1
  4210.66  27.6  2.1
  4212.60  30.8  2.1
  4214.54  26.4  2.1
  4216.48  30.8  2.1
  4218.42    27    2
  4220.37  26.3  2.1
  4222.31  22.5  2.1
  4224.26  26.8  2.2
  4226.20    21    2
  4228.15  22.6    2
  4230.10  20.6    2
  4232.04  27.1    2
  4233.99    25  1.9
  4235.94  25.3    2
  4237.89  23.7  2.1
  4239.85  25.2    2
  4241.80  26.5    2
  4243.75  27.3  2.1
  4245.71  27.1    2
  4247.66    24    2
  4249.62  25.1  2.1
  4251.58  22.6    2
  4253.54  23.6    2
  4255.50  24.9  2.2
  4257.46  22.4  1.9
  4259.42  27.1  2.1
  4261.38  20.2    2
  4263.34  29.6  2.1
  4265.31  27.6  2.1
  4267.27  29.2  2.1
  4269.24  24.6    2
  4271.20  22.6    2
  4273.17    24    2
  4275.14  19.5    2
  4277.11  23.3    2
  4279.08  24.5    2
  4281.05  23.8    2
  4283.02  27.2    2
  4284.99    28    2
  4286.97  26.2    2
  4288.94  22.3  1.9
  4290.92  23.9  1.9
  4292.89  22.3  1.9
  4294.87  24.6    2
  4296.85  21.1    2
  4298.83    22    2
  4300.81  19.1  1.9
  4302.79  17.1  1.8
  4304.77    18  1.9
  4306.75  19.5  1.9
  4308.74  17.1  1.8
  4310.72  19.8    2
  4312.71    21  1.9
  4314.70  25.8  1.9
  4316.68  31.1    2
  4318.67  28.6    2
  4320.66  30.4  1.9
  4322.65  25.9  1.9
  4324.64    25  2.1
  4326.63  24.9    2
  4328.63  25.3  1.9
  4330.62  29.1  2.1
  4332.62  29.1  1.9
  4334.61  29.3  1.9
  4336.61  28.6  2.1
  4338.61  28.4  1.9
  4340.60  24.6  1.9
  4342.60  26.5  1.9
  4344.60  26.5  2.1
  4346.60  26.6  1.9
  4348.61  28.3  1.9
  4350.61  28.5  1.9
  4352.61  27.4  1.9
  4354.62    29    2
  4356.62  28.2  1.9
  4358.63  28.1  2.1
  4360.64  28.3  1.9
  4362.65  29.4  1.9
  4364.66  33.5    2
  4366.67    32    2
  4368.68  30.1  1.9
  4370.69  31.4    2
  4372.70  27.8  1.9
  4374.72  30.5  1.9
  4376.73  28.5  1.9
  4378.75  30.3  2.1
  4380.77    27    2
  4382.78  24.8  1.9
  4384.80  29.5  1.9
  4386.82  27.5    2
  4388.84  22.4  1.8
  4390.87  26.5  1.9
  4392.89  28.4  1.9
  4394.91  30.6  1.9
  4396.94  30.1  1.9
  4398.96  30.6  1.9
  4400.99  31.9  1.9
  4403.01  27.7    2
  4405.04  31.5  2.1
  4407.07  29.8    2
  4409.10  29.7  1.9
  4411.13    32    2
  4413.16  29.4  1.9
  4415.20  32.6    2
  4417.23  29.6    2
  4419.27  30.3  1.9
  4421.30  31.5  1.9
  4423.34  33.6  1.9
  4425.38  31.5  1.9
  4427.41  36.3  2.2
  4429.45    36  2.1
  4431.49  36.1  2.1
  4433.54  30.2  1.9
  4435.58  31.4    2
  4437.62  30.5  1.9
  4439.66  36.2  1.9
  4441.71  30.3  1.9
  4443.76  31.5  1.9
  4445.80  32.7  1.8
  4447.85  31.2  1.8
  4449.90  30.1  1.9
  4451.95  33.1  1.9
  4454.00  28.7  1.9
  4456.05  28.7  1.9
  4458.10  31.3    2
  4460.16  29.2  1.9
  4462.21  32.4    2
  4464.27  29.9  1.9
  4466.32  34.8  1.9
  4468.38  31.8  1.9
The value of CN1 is 0.09 mag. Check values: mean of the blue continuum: 26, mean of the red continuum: 24.7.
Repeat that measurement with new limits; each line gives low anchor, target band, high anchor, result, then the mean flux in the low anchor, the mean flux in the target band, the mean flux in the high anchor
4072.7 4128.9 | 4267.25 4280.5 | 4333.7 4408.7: 0.17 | 25.6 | 23.6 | 28.7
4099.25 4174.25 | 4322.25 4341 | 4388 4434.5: 0.07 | 24.6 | 27.1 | 30.8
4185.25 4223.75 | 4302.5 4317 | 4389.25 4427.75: 0.34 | 26.5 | 20.9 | 30.5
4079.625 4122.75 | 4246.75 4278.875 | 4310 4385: 0.11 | 25.6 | 24.4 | 27.9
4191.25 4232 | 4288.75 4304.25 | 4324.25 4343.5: 0.24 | 25.9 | 21.4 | 27.2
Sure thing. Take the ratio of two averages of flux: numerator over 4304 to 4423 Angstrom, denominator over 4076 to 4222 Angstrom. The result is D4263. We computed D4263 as 1.1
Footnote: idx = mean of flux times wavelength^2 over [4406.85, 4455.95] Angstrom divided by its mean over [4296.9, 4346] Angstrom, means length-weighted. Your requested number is 1.36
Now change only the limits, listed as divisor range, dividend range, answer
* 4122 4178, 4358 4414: 1.36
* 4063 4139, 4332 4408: 1.29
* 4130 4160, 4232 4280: 1.07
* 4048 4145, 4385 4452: 1.44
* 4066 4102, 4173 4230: 1.06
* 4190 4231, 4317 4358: 1.13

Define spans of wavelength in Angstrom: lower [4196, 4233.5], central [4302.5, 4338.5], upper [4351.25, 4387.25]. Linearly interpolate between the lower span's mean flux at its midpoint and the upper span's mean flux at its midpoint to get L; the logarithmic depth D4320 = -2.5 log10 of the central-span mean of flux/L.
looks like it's 0.13 mag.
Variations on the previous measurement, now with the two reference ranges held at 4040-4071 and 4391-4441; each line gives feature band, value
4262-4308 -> 0.21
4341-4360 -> 0.09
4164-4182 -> 0.11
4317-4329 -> 0.09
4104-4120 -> -0.08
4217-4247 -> 0.09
